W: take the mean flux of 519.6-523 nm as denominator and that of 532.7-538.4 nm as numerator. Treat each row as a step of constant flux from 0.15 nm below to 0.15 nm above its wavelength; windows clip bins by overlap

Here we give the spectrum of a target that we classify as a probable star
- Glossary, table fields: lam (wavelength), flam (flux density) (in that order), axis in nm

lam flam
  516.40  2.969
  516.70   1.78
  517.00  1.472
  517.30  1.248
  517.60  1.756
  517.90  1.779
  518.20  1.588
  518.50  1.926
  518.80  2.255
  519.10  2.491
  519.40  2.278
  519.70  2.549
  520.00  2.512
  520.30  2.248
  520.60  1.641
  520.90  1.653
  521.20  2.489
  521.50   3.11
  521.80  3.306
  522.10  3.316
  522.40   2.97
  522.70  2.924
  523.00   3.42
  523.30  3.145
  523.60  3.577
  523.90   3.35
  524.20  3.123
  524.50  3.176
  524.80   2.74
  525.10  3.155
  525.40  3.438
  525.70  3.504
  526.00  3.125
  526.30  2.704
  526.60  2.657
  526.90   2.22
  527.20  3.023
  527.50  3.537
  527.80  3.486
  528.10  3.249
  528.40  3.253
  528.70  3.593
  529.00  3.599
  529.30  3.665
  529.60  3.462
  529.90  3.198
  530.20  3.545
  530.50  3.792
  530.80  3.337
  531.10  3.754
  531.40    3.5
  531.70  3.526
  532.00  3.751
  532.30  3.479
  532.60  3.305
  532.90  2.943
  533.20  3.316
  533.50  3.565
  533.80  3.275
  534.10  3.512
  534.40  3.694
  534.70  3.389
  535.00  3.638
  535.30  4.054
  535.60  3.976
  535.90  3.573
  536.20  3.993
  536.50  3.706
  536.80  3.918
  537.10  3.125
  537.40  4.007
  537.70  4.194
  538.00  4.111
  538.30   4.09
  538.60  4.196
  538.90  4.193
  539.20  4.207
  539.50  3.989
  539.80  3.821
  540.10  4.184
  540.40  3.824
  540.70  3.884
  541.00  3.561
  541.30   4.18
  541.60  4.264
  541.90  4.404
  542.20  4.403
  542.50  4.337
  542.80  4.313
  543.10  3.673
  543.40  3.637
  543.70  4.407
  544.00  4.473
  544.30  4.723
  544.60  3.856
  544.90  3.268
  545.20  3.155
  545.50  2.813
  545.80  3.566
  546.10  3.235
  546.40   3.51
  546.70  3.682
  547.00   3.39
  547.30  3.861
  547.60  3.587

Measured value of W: 1.4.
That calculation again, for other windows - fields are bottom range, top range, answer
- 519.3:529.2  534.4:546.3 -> 1.31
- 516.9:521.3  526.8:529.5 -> 1.66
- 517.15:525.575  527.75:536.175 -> 1.35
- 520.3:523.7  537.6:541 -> 1.43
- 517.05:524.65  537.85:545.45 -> 1.59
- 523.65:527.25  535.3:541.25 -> 1.30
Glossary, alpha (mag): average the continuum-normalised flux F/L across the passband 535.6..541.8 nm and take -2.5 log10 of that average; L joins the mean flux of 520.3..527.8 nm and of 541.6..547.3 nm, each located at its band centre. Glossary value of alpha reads -0.105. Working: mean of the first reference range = 2.97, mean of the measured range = 3.96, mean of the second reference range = 3.84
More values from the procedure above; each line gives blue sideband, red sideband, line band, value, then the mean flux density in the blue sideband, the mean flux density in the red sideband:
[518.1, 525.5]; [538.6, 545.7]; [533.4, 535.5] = -0.03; 2.74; 3.98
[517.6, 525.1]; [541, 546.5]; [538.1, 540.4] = -0.12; 2.64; 3.9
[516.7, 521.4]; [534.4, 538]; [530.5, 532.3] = -0.09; 2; 3.79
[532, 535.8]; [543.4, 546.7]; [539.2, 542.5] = -0.12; 3.52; 3.7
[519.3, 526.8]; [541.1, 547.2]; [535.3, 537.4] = -0.08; 2.88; 3.86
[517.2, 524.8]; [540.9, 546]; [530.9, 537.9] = -0.07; 2.57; 3.94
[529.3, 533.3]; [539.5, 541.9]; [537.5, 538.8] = -0.08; 3.46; 3.99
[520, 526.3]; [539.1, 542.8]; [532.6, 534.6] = 0.08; 2.95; 4.1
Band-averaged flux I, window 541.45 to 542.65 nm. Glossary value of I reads 4.35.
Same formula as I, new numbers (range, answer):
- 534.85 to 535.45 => 3.85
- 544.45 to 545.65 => 3.27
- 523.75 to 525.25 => 3.11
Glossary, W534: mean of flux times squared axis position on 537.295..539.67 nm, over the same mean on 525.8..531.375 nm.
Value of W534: 1.30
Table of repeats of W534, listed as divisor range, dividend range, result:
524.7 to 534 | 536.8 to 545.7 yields 1.25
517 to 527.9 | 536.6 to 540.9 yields 1.57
